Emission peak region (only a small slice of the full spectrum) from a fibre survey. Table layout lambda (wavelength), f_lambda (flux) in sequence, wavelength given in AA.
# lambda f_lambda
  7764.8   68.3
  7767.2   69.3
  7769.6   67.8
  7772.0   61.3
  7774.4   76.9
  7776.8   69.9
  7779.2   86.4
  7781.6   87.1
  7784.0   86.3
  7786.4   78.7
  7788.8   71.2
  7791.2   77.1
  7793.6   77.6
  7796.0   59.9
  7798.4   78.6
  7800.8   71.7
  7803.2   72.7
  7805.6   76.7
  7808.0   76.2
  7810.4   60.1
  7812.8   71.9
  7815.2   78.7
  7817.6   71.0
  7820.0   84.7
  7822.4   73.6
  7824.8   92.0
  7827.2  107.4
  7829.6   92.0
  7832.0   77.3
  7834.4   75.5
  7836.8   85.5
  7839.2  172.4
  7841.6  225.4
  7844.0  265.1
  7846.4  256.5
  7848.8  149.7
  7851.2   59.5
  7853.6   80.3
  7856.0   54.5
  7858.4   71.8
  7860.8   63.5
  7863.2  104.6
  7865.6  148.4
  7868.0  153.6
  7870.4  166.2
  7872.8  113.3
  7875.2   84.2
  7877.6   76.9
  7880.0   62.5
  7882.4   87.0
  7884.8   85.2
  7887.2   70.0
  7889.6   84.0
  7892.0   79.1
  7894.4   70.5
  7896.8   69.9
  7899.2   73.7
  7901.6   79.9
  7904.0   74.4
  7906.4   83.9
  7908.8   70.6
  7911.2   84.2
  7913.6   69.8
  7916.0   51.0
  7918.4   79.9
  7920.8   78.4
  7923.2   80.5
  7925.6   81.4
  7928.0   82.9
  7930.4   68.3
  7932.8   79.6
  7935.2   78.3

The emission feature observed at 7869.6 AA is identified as [N II] 6583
